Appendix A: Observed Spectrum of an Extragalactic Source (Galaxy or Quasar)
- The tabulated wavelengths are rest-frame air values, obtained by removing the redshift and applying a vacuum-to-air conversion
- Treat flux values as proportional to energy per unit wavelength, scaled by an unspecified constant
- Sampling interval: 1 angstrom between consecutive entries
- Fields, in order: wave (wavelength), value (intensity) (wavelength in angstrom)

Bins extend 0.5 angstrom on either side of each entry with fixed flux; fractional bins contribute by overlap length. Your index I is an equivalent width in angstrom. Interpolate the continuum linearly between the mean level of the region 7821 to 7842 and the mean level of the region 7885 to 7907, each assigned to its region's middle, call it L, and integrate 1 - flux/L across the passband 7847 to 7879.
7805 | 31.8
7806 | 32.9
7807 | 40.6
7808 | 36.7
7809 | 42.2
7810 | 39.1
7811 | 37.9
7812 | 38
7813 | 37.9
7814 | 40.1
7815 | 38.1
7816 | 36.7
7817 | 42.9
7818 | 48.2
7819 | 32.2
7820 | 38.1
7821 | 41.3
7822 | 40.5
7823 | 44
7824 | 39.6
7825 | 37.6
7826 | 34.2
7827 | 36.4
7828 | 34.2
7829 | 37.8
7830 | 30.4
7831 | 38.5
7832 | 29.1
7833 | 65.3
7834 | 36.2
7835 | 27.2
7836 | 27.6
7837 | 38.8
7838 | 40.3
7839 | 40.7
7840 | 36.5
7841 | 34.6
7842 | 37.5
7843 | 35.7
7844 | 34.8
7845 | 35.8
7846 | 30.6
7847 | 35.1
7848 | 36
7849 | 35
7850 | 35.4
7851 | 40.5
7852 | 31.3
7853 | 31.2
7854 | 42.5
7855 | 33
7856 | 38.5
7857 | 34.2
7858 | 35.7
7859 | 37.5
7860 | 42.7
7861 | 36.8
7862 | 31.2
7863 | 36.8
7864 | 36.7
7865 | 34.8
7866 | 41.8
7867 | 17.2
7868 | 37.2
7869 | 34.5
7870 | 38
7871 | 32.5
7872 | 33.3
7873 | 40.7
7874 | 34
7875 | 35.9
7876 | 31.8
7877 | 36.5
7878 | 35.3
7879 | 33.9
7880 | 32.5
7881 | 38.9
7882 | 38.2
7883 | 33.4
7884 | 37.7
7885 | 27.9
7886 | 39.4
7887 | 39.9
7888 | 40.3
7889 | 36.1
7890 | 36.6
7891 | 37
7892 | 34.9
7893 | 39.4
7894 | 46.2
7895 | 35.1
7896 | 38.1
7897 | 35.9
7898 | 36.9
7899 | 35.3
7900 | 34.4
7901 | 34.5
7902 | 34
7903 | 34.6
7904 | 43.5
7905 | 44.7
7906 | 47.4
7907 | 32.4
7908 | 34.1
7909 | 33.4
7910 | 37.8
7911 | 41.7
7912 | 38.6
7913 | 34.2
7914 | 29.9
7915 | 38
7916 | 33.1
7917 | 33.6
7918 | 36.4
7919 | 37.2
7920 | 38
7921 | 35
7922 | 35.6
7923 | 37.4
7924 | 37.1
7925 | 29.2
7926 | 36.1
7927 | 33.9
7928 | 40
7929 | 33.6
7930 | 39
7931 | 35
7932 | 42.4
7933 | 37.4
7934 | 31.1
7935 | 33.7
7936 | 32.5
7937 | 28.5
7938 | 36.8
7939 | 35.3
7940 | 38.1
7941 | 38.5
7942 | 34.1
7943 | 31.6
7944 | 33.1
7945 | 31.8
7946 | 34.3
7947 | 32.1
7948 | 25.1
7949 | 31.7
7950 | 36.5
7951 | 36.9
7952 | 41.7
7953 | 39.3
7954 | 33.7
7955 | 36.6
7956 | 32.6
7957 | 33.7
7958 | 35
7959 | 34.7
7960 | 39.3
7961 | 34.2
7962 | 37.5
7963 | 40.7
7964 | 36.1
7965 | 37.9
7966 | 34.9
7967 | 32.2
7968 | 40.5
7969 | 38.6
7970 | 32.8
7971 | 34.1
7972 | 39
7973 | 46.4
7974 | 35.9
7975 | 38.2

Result 2.0 angstrom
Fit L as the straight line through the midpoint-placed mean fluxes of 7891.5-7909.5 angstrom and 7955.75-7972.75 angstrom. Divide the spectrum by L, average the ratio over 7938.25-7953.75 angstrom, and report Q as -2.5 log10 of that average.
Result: 0.06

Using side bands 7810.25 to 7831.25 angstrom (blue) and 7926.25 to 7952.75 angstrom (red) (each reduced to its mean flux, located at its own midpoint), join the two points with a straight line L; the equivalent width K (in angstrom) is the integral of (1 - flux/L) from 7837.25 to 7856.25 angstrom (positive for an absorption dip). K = 0.76 angstrom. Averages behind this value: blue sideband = 38.3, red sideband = 34.9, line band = 36.1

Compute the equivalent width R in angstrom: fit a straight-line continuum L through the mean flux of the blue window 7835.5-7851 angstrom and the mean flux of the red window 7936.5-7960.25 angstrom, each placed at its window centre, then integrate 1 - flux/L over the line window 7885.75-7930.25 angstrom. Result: -2.3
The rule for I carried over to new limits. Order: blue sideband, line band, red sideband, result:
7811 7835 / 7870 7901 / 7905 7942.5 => 0.62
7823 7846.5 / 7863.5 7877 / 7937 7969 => 0.63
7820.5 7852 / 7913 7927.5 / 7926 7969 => 0.30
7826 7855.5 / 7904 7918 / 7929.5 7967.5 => -0.62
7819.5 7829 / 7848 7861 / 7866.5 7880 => -0.32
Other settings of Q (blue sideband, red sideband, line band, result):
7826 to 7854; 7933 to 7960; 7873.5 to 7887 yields 0.01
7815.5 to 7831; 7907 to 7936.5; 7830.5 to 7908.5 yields 0.02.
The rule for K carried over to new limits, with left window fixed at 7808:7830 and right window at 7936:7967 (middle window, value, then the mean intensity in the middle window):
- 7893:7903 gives -0.1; 36.7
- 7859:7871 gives 0.7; 35.2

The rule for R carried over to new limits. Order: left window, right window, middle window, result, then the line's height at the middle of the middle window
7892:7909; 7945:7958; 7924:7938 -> 0.3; 35.7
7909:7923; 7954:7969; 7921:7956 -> 1.1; 36.1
